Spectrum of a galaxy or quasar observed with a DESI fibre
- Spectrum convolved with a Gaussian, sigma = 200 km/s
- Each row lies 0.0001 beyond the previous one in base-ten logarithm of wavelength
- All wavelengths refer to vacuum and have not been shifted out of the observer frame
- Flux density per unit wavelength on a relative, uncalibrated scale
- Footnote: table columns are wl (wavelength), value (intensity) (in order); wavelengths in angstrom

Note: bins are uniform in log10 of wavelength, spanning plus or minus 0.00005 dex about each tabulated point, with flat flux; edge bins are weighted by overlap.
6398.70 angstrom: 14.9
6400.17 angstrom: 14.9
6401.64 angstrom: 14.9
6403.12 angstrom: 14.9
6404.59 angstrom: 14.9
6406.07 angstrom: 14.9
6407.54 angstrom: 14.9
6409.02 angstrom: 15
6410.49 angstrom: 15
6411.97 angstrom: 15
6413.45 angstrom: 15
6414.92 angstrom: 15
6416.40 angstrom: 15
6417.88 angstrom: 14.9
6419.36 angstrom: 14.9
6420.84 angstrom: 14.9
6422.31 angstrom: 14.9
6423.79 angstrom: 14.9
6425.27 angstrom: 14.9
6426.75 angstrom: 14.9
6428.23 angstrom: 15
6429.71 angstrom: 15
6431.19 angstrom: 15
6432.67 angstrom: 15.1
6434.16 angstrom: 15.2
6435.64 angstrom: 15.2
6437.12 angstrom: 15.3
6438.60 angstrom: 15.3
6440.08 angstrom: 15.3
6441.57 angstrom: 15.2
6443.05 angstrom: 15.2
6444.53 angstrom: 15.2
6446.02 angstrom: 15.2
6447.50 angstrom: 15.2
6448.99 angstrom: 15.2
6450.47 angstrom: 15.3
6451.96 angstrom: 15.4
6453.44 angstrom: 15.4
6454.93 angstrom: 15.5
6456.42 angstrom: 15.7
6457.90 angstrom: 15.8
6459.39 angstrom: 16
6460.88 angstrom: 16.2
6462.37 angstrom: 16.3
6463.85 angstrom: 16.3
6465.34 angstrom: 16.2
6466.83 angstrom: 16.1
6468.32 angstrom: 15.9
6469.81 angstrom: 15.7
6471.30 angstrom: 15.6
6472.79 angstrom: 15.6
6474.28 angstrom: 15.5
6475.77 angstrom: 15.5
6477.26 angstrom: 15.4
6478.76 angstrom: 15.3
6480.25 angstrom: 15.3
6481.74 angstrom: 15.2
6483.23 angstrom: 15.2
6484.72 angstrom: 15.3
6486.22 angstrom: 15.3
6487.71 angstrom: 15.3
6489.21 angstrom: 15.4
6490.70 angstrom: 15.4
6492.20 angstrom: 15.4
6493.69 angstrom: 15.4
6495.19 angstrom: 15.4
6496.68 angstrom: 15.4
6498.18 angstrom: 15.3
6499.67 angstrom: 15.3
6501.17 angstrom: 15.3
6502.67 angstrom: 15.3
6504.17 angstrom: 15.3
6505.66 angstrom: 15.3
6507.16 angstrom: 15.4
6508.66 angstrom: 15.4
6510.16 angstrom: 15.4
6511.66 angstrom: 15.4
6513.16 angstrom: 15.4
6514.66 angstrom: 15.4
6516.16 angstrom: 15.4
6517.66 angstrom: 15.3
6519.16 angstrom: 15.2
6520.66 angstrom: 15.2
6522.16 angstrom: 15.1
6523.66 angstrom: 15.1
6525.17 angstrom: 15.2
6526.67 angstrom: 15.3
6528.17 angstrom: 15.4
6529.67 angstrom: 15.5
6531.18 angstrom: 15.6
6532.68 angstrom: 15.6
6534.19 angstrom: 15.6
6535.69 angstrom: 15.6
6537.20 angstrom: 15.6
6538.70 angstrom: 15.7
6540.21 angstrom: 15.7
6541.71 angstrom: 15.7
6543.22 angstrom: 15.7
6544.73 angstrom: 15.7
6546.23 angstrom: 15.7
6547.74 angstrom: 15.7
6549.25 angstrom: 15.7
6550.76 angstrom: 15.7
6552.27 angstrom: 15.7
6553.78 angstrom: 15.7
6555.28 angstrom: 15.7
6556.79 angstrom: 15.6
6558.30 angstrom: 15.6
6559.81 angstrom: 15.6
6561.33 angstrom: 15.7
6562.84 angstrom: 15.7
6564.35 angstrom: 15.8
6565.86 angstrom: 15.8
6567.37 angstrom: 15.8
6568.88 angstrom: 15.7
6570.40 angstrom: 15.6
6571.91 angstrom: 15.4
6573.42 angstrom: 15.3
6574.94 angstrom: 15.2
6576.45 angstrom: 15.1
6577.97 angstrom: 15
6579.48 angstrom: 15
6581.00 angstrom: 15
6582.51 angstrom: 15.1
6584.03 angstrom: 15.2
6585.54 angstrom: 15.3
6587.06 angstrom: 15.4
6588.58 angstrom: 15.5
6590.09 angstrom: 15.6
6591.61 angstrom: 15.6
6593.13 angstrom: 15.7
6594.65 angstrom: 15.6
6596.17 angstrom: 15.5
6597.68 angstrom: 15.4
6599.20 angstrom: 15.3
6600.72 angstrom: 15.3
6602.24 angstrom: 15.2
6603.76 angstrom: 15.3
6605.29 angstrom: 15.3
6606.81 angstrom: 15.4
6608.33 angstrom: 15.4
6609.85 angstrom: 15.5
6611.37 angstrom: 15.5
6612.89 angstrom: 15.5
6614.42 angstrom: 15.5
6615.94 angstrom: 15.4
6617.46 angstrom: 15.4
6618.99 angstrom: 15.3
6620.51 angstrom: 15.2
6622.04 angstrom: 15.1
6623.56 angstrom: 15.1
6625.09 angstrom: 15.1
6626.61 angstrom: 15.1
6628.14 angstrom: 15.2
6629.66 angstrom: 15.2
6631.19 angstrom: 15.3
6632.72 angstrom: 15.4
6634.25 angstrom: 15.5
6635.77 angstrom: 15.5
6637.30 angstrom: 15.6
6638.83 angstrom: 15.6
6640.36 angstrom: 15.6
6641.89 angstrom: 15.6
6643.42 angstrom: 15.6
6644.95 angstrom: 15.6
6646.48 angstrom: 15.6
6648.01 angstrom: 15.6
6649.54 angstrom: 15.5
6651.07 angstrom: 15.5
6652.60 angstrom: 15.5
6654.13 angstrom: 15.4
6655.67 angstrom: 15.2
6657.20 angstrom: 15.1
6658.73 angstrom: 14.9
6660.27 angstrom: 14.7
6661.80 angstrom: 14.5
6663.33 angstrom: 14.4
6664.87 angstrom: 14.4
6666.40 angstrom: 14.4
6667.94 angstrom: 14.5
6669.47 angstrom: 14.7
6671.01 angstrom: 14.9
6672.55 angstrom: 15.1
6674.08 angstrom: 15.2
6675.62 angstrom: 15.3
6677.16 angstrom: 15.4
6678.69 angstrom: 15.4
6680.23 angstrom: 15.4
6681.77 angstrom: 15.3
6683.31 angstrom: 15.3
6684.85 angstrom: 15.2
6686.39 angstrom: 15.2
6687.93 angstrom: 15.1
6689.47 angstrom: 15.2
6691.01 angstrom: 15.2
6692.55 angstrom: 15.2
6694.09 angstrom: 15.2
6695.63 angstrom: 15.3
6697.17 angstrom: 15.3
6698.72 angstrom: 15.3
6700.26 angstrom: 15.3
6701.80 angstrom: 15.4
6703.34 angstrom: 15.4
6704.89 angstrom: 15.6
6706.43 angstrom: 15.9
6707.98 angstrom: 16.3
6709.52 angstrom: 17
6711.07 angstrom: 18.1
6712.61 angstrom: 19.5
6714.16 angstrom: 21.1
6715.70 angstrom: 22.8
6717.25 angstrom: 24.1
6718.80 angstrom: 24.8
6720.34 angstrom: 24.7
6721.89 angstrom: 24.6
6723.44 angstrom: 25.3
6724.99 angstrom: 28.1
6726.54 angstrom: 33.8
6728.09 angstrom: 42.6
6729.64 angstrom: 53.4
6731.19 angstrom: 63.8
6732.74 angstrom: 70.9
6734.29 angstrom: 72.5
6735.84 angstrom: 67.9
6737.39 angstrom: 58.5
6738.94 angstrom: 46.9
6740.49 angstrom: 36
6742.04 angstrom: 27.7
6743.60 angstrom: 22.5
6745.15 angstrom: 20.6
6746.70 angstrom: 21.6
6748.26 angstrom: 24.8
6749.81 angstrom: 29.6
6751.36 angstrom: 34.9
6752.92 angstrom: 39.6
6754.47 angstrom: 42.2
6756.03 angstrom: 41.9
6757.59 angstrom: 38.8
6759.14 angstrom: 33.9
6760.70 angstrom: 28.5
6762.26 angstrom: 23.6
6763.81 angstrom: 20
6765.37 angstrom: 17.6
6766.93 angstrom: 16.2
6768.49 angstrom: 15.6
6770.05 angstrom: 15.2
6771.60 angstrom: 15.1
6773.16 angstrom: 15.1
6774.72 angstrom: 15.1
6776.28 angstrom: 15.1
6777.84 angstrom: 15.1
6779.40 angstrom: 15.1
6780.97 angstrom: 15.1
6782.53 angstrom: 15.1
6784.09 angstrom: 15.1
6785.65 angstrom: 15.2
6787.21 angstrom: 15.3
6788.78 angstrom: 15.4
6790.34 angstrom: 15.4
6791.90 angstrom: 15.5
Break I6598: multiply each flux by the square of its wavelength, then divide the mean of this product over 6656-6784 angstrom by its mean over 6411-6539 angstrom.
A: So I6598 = 1.7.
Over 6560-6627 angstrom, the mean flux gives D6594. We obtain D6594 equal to 15.4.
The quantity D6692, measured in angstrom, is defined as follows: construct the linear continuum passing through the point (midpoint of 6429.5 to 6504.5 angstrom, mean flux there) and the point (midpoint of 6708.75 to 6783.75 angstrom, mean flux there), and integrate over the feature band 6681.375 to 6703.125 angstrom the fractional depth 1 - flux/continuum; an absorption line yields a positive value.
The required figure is 9.4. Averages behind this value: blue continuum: 15.4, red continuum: 29.7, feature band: 15.3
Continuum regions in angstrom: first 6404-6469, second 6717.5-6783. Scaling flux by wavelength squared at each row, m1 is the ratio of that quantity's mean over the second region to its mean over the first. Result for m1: 2.24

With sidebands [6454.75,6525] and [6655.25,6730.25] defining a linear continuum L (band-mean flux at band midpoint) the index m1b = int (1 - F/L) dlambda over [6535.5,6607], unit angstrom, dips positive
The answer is 5.12 angstrom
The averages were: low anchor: 15.5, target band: 15.5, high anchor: 18.5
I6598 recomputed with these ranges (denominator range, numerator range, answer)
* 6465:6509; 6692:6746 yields 2.07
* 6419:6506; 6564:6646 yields 1.04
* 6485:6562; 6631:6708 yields 1.03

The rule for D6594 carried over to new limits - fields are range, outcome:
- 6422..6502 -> 15.4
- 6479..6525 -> 15.3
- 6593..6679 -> 15.3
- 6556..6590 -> 15.4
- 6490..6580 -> 15.5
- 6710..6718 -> 21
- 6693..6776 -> 28.4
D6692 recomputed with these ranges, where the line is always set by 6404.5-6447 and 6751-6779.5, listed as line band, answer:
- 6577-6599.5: 4.7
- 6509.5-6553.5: 5.9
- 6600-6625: 5.9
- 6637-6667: 8.4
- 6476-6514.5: 3.6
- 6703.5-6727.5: 0.8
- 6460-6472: 0.1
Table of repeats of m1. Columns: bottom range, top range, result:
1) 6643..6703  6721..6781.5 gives 2.15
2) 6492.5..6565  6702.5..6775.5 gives 2.08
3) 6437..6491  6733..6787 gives 1.98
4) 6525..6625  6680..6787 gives 1.72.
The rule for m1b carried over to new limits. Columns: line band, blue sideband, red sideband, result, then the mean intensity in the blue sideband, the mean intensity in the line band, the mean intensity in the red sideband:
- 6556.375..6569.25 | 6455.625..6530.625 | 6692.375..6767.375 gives 2.6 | 15.5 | 15.7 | 29.8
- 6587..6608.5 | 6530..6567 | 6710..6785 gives 4.2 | 15.7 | 15.4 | 29.7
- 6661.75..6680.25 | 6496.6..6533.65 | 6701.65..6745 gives 8.9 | 15.3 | 14.9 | 33.1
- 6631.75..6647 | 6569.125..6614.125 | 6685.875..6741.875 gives 3.7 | 15.4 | 15.6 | 28.6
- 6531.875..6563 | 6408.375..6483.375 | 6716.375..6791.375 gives 6.7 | 15.3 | 15.7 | 29.3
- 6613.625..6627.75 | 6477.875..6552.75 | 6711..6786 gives 4.3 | 15.4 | 15.2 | 29.7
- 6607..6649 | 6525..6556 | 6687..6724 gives 3.9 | 15.6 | 15.4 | 18.2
